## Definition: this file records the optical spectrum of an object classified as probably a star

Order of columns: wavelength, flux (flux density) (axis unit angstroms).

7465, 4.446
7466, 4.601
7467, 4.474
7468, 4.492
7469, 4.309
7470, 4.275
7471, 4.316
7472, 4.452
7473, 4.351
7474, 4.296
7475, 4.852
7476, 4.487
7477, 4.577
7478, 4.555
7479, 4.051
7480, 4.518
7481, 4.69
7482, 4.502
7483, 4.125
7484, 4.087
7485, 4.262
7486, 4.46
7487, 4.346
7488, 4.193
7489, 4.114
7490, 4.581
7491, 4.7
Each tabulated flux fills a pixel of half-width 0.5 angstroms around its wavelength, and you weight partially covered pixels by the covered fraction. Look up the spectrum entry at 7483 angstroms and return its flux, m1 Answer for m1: 4.125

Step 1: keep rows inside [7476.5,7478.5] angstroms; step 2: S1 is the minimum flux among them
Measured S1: 4.555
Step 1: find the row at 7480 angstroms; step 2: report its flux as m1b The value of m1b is 4.518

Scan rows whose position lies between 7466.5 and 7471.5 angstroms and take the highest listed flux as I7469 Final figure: 4.492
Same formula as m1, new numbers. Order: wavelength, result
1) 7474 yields 4.296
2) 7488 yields 4.193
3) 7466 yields 4.601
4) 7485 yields 4.262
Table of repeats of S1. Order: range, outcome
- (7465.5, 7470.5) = 4.275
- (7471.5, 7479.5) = 4.051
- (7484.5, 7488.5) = 4.193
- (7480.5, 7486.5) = 4.087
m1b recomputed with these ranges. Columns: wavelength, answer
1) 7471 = 4.316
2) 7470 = 4.275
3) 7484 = 4.087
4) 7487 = 4.346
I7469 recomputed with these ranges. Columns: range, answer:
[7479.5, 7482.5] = 4.69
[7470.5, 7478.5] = 4.852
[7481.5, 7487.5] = 4.502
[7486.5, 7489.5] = 4.346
